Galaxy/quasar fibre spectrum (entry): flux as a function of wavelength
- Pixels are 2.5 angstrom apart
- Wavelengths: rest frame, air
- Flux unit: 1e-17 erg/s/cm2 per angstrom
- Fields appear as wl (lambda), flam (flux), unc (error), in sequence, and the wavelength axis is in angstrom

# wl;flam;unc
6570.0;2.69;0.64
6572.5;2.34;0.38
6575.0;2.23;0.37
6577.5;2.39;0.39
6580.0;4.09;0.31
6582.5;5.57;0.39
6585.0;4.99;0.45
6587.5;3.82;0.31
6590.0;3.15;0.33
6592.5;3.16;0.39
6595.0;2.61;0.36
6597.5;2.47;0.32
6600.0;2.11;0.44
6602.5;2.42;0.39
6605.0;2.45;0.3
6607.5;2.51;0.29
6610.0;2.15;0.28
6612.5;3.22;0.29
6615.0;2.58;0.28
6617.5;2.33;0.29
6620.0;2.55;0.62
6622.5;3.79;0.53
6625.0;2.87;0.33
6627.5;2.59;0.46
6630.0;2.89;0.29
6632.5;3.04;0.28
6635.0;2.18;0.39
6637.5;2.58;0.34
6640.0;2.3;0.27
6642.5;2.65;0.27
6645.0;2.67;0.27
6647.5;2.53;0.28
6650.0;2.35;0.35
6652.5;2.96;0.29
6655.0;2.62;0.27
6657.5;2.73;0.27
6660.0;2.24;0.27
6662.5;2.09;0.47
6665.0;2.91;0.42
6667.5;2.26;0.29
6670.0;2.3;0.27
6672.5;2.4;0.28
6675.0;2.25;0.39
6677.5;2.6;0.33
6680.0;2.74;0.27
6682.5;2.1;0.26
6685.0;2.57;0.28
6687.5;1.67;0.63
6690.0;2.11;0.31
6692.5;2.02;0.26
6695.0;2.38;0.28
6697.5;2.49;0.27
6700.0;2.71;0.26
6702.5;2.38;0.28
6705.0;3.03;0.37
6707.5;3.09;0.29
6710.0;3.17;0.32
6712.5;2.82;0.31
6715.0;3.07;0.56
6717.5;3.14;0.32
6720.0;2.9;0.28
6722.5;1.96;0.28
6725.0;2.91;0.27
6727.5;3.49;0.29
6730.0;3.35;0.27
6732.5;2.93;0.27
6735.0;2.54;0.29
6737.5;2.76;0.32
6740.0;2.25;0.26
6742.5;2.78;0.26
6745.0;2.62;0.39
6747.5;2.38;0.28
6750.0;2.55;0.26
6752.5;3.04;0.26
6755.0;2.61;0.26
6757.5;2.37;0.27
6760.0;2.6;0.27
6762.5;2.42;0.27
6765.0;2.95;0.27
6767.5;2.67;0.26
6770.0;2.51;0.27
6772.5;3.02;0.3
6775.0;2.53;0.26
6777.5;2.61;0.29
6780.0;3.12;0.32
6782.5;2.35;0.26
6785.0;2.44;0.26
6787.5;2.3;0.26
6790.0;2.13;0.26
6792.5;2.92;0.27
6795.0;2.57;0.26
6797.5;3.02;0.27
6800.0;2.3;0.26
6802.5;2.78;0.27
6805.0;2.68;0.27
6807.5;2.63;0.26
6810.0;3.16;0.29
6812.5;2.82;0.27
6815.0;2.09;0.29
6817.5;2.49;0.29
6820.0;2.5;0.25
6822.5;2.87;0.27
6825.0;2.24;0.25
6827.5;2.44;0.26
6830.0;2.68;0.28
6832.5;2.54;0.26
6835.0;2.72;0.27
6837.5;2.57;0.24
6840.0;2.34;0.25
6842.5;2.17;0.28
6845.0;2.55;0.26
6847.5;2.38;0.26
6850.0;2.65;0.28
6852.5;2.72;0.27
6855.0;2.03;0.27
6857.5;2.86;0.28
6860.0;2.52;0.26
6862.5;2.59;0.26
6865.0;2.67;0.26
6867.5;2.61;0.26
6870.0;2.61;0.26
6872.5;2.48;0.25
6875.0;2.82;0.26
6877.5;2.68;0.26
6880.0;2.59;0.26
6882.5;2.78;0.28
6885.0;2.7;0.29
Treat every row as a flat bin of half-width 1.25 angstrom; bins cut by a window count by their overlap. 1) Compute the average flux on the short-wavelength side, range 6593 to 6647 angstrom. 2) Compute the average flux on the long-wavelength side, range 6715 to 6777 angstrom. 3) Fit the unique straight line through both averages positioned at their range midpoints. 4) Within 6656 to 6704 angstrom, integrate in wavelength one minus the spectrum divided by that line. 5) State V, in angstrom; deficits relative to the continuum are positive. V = 5.41 angstrom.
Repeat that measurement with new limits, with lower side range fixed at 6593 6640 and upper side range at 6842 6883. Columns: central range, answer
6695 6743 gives -3.91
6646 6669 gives 0.88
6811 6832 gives 0.48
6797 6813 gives -1.04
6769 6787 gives -0.33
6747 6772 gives -0.30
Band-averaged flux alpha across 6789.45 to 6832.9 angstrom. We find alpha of 2.61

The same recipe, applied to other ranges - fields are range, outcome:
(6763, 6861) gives 2.59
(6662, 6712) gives 2.47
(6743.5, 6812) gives 2.64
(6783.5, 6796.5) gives 2.48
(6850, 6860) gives 2.55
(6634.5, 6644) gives 2.45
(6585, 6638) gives 2.79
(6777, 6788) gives 2.58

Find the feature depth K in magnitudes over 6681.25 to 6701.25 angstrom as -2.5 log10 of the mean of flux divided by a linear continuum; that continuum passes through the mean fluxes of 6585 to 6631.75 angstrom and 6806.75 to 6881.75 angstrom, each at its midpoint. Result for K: 0.21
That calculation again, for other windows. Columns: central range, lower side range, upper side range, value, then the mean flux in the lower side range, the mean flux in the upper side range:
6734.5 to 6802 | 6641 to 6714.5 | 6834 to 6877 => -0.03 mag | 2.52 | 2.55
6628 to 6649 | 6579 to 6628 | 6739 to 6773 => 0.14 mag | 3.07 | 2.62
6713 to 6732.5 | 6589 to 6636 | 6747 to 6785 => -0.12 mag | 2.69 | 2.65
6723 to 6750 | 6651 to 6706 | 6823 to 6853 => -0.13 mag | 2.43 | 2.5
